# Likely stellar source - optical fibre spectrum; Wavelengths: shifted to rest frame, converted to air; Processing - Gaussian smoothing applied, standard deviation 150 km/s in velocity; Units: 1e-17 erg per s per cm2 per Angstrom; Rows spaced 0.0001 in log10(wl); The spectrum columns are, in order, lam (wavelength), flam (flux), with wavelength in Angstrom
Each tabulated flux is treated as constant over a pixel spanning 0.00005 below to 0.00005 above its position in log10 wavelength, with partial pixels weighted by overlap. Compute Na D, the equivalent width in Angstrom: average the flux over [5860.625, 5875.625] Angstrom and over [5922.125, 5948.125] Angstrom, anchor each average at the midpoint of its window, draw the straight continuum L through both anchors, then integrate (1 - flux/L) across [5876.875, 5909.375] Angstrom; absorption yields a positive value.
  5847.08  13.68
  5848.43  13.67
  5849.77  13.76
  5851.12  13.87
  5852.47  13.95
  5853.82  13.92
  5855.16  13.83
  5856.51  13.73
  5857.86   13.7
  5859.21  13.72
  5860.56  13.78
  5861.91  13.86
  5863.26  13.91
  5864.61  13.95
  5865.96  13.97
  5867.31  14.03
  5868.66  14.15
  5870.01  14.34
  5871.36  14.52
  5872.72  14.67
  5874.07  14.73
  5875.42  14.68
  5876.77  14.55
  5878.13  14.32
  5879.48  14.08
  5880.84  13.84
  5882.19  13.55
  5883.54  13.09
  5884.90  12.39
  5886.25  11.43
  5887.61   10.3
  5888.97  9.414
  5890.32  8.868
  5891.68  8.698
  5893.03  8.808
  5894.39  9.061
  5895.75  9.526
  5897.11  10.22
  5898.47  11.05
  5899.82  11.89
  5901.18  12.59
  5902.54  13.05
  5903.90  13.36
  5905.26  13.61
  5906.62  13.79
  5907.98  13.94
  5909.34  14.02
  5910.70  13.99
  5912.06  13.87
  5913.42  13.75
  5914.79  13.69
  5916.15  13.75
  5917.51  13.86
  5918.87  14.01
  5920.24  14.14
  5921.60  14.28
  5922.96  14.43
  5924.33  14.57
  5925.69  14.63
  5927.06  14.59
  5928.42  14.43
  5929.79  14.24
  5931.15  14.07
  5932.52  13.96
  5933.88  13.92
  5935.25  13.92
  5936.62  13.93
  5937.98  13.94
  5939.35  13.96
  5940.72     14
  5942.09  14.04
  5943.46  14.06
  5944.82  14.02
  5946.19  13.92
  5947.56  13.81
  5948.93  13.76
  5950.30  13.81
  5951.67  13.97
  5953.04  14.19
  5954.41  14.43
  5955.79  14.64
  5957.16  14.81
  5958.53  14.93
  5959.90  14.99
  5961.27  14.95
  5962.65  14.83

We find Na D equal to 5.3 Angstrom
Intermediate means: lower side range 14.2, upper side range 14.1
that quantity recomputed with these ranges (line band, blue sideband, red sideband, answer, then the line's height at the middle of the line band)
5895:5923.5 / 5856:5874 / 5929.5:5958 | 1.8 Angstrom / 14.1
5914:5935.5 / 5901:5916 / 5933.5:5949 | -0.6 Angstrom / 13.8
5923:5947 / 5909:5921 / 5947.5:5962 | 0.0 Angstrom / 14.2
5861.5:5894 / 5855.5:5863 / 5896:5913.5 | 1.3 Angstrom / 13.4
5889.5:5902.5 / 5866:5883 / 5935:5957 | 3.6 Angstrom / 14.2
